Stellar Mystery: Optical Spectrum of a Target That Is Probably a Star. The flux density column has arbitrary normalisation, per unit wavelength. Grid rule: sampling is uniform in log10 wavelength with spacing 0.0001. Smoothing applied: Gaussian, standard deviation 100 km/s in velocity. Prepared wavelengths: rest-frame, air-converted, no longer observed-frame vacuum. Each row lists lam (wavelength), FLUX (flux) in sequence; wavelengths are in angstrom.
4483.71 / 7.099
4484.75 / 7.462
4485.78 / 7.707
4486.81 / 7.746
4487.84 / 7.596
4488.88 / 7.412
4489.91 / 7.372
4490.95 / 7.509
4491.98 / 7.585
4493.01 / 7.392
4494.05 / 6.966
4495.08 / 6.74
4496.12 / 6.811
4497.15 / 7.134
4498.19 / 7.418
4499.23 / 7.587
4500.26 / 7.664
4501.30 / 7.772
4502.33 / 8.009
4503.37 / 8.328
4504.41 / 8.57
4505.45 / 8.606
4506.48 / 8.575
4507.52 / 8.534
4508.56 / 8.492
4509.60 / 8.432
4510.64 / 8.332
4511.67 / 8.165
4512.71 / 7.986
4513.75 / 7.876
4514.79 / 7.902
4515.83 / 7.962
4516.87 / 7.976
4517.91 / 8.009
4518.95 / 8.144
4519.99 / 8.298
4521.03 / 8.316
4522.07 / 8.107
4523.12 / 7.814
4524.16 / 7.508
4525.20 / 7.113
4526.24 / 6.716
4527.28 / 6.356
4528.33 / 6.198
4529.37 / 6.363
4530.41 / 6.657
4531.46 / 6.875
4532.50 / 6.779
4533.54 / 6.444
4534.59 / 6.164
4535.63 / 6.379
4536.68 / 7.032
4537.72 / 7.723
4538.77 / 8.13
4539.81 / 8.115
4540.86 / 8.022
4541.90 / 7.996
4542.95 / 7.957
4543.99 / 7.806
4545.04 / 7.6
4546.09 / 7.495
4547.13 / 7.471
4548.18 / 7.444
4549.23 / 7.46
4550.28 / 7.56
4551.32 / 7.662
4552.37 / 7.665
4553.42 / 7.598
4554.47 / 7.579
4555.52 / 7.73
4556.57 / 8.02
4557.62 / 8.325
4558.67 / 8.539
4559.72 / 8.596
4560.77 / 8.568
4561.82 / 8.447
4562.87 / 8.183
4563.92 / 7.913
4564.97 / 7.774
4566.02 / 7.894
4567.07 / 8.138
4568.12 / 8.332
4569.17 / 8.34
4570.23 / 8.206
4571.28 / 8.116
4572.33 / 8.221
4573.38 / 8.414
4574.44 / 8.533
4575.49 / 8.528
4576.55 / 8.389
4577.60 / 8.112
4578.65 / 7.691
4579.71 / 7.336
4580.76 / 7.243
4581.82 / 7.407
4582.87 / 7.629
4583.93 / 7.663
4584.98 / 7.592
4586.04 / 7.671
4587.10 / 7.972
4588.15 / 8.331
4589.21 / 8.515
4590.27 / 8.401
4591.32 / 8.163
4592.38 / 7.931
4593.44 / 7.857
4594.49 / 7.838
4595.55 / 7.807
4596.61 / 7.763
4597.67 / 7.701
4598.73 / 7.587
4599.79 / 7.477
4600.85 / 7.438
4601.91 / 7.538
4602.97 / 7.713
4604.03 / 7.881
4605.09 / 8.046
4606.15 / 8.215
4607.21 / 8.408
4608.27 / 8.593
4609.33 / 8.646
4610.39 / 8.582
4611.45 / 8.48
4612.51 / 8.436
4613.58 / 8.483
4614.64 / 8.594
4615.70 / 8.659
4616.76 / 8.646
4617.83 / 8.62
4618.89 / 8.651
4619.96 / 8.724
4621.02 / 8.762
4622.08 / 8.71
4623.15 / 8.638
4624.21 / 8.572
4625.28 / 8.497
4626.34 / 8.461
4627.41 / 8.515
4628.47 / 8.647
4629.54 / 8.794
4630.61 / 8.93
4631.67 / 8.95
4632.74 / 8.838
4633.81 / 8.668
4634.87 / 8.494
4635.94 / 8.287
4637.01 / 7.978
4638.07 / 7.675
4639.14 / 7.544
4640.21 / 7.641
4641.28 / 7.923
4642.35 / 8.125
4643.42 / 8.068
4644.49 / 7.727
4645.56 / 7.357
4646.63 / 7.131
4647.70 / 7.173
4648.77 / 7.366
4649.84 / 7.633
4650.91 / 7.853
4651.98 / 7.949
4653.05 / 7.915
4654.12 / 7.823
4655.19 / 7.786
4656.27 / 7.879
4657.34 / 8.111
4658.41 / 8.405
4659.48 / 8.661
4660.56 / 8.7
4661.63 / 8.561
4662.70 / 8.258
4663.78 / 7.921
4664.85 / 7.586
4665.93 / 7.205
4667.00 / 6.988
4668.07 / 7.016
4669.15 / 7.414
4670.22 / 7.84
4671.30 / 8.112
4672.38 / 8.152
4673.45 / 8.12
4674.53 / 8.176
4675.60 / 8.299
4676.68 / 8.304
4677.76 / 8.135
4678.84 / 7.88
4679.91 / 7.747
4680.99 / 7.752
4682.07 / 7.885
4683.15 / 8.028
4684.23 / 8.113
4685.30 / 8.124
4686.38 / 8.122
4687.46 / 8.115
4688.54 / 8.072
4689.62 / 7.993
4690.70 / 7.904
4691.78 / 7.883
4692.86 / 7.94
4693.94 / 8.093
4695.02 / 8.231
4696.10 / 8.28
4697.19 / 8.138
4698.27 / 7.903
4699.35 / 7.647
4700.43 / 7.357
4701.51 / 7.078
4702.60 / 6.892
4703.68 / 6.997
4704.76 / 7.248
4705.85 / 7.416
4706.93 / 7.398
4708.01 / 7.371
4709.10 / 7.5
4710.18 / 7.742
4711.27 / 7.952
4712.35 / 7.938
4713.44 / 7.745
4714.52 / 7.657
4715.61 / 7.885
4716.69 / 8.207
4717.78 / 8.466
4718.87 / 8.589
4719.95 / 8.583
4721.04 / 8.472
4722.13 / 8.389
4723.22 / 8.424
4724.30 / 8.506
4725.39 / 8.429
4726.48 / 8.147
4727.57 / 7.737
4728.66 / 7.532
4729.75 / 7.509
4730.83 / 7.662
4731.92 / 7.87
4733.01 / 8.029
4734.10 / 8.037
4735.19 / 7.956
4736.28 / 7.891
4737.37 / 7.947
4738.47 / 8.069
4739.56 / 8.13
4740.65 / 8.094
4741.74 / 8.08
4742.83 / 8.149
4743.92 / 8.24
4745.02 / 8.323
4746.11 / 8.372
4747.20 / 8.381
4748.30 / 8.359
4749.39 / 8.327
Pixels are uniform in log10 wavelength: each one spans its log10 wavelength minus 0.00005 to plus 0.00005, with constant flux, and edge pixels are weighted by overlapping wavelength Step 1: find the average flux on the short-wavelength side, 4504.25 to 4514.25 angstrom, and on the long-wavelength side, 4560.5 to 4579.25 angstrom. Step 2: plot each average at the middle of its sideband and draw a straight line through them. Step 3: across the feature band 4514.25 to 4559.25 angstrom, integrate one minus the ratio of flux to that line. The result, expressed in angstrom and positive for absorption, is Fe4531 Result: 4.2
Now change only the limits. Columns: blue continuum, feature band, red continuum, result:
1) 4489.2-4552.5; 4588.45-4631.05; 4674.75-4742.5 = -3.0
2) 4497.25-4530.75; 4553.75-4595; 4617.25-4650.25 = -0.2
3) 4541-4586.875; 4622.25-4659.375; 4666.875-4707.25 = -1.2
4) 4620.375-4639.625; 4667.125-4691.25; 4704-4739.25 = 0.7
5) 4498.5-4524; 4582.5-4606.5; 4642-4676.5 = 0.4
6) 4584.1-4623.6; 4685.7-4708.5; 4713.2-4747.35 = 1.1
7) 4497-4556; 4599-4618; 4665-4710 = -1.3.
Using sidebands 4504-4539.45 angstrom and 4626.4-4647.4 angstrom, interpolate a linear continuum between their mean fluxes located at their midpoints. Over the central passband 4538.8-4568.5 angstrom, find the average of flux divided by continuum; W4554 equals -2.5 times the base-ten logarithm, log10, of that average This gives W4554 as -0.02 mag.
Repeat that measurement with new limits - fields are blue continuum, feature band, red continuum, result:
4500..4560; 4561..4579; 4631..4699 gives -0.06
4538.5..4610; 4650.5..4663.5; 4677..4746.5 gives -0.03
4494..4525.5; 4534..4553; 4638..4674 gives 0.05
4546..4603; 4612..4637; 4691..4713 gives -0.11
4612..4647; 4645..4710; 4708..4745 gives 0.05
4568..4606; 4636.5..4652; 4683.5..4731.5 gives 0.03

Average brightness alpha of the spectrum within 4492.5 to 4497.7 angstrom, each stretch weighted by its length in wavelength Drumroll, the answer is 7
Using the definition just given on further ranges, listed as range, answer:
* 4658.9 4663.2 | 8.55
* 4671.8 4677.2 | 8.21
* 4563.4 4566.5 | 7.87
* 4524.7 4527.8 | 6.74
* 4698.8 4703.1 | 7.25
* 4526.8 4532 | 6.49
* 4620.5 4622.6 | 8.75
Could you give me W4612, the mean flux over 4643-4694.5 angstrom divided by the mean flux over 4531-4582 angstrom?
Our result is 1.0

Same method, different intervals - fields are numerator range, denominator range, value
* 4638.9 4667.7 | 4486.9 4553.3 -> 1.03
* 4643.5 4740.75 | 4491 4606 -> 1.02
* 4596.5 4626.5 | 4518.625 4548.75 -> 1.13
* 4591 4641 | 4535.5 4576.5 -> 1.04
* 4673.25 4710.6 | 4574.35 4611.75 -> 0.98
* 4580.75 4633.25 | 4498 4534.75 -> 1.07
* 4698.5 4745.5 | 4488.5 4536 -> 1.04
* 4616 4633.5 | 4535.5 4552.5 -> 1.14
